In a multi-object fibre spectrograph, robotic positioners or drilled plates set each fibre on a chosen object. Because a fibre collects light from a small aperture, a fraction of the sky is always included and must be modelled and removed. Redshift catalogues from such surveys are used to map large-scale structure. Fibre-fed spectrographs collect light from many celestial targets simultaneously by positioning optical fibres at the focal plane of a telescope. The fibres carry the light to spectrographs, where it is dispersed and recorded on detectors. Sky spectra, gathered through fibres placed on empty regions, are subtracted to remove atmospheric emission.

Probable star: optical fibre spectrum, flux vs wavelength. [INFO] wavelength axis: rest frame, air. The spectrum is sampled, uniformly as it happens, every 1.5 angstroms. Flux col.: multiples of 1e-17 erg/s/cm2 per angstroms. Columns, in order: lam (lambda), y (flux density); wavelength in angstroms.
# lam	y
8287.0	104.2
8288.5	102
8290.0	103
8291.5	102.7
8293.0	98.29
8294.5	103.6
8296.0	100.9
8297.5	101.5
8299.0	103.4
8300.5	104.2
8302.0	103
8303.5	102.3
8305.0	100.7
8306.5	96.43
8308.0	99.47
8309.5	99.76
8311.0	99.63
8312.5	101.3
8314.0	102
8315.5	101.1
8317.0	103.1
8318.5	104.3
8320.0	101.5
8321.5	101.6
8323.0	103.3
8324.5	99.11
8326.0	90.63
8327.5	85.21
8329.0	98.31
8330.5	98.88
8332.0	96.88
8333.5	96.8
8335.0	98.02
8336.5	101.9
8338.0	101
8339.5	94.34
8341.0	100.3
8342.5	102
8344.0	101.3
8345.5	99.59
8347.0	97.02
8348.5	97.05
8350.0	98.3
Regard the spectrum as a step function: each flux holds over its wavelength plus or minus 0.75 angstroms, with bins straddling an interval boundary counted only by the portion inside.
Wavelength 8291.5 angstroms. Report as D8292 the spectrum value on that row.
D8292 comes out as 102.7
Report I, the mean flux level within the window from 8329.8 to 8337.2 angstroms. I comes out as 98.5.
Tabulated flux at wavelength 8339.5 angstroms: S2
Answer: 94.34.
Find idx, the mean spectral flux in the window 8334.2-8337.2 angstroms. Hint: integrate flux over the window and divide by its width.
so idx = 99.9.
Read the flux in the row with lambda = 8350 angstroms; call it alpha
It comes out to 98.3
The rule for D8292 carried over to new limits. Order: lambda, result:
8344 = 101.3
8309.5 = 99.76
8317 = 103.1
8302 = 103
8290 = 103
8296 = 100.9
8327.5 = 85.21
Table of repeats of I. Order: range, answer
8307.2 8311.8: 99.6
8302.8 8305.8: 101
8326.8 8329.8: 92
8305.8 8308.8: 98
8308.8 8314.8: 101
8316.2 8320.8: 103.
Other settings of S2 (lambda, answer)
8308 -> 99.47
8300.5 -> 104.2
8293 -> 98.29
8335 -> 98.02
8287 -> 104.2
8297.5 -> 101.5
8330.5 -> 98.88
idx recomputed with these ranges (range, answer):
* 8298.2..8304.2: 103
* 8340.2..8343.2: 101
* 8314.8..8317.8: 102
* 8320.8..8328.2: 96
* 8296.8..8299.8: 102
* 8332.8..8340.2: 98.5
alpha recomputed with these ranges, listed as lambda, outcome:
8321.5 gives 101.6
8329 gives 98.31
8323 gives 103.3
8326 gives 90.63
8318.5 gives 104.3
